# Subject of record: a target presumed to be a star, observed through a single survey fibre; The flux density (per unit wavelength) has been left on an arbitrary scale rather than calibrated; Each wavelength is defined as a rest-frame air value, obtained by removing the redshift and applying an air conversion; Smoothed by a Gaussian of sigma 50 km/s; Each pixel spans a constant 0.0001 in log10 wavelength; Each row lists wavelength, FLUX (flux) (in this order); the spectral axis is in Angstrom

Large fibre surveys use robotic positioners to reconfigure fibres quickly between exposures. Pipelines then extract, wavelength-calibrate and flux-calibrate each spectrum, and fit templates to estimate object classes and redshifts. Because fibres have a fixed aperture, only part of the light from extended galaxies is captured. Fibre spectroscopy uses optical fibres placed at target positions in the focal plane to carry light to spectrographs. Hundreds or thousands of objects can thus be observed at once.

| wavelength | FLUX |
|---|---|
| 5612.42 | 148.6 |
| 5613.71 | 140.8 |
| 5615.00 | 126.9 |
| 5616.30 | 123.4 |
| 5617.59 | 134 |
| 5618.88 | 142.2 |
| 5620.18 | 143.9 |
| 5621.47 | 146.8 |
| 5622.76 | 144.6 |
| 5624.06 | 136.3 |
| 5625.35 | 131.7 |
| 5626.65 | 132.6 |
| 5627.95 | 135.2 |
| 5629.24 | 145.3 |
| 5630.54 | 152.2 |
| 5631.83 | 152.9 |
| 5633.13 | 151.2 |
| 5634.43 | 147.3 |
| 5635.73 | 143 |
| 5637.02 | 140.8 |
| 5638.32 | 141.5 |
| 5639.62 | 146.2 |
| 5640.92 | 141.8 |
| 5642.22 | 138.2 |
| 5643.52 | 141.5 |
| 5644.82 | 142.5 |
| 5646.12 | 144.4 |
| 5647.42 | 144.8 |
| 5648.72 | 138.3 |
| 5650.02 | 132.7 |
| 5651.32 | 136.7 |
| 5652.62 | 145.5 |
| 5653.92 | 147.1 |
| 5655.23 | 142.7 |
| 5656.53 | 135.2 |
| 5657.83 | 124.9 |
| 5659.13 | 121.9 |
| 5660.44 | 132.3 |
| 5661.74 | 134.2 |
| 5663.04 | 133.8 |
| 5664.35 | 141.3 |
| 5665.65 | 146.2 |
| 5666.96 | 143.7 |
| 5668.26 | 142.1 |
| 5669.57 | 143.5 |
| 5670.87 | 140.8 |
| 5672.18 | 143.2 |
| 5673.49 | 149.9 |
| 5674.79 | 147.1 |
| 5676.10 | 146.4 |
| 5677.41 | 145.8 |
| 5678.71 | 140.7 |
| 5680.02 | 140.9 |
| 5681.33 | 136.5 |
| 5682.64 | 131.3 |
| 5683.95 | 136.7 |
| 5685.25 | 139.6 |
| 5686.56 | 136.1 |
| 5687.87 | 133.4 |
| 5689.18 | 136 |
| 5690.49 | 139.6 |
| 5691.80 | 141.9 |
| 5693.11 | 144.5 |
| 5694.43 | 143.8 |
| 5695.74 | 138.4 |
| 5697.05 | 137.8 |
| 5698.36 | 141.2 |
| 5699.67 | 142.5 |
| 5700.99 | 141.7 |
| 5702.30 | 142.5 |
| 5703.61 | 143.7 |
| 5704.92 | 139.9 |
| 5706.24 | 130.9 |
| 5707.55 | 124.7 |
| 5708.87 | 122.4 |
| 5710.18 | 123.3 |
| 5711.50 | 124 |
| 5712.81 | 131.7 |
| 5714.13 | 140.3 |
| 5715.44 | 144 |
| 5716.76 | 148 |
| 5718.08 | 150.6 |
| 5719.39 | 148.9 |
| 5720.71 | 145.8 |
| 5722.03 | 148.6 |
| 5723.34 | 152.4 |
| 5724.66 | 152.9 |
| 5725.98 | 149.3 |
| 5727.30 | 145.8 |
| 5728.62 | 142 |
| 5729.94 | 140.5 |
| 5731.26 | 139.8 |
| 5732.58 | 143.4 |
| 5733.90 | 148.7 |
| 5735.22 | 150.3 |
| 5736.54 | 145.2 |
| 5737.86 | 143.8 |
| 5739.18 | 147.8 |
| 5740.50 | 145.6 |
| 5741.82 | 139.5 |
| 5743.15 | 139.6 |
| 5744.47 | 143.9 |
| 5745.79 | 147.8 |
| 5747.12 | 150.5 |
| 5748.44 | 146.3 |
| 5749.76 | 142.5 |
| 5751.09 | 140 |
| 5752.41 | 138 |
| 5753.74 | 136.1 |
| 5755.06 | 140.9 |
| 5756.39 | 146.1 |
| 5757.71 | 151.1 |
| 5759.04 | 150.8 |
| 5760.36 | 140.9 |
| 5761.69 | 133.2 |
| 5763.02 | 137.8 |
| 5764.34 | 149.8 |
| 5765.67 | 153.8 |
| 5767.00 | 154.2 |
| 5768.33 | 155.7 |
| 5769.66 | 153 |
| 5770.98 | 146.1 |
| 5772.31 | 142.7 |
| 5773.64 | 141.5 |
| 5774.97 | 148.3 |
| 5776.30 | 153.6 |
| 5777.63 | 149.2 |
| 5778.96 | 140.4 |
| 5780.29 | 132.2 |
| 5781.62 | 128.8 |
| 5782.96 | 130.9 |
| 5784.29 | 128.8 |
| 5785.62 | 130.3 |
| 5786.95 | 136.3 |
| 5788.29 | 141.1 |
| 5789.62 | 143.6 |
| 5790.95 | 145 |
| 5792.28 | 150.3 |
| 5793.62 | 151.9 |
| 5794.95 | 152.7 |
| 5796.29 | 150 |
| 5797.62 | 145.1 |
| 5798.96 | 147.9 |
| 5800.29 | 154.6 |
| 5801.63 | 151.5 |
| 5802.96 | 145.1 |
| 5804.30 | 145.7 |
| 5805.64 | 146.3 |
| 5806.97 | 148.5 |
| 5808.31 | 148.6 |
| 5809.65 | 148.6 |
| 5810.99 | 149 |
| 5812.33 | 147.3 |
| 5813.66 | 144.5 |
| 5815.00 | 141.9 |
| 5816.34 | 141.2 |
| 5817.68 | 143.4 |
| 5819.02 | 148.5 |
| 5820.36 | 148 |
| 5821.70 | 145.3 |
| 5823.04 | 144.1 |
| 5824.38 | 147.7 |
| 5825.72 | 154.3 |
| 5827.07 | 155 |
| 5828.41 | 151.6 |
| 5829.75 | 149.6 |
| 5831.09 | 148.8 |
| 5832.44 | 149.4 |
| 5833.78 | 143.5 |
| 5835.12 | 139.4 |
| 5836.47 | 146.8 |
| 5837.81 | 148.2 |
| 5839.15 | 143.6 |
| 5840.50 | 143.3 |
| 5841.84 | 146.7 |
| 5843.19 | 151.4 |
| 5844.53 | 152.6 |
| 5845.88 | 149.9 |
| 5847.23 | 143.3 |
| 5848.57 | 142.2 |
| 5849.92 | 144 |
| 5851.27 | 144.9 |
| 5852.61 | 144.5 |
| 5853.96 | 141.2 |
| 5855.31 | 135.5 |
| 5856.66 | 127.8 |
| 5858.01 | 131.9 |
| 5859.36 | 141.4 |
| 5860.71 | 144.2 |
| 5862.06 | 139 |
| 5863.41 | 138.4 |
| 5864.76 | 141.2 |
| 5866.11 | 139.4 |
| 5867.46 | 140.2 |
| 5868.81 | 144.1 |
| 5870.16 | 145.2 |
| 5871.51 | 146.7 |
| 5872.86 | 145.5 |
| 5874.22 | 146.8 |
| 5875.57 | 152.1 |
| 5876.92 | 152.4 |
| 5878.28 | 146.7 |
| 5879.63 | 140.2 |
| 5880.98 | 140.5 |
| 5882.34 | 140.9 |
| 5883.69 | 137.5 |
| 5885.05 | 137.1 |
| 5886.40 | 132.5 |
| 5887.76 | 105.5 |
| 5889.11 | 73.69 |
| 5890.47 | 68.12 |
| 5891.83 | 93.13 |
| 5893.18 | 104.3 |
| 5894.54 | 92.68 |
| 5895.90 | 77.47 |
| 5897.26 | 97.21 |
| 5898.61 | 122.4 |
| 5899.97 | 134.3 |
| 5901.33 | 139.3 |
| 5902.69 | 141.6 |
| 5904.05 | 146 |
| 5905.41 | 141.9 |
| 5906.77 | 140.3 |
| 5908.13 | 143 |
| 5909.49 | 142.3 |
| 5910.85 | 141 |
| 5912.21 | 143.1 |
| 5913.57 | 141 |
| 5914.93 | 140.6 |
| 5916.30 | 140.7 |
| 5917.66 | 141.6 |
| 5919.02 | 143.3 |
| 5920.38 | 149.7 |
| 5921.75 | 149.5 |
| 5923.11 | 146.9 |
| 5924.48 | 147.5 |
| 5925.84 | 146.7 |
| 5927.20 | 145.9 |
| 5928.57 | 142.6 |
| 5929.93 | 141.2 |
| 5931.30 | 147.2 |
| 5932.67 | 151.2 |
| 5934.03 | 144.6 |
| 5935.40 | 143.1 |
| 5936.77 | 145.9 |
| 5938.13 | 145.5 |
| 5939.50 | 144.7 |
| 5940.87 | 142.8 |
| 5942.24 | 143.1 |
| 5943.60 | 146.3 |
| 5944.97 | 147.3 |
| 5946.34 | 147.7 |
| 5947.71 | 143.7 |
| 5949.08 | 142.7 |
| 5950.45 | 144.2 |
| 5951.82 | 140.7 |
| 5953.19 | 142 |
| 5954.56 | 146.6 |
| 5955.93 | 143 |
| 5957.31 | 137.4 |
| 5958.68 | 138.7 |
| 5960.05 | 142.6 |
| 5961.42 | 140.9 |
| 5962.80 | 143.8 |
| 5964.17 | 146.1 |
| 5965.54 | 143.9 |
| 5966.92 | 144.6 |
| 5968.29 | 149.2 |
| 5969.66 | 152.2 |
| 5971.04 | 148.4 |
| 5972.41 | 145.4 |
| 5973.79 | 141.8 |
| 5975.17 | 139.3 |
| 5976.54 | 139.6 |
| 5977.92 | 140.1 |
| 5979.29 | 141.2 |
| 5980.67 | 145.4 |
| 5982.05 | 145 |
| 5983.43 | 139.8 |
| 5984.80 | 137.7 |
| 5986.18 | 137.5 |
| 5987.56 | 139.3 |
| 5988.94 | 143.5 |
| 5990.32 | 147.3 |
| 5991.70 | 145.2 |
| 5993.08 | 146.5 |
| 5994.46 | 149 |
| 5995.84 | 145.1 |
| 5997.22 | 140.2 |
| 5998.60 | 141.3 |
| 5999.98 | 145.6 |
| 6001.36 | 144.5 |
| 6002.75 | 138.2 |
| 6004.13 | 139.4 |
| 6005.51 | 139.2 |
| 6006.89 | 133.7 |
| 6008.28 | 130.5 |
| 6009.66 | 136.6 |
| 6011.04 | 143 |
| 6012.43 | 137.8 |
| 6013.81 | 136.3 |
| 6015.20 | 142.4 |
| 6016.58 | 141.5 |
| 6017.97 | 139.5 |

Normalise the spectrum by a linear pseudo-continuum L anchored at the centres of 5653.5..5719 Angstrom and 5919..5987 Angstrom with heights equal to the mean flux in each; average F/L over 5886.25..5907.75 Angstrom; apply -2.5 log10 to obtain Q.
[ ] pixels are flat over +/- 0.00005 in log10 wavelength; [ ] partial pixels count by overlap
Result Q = 0.25 mag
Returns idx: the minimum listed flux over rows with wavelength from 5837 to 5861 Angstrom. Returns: 127.8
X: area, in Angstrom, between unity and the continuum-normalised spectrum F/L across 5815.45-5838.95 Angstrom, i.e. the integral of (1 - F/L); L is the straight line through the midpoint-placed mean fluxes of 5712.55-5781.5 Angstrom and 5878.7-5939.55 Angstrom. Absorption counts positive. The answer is -1.4 Angstrom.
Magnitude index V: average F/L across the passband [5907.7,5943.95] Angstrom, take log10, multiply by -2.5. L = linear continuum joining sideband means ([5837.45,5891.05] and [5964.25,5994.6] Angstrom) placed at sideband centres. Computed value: -0.03 mag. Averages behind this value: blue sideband 138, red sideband 144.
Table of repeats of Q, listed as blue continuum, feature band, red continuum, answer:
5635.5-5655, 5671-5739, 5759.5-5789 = 0.006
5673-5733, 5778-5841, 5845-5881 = -0.024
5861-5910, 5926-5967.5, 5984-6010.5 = -0.062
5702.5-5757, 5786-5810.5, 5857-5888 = -0.043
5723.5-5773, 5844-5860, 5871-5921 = -0.052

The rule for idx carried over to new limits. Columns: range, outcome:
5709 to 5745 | 123.3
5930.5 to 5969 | 137.4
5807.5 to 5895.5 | 68.12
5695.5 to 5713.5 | 122.4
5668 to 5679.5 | 140.7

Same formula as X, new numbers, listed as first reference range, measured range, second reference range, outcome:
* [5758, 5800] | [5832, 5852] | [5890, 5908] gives -2.5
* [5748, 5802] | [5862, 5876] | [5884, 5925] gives -1.2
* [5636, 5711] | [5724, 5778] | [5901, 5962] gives -2.0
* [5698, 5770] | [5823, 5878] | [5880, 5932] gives -4.2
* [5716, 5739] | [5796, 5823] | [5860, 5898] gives -2.1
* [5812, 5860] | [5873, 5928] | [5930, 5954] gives 4.9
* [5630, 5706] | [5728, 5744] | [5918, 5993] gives -0.3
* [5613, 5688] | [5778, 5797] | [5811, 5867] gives 0.4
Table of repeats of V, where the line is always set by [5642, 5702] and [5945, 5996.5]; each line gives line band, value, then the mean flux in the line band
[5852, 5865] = 0.029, 138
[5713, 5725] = -0.052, 147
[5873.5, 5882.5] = -0.026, 146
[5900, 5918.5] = 0.009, 141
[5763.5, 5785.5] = -0.022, 144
